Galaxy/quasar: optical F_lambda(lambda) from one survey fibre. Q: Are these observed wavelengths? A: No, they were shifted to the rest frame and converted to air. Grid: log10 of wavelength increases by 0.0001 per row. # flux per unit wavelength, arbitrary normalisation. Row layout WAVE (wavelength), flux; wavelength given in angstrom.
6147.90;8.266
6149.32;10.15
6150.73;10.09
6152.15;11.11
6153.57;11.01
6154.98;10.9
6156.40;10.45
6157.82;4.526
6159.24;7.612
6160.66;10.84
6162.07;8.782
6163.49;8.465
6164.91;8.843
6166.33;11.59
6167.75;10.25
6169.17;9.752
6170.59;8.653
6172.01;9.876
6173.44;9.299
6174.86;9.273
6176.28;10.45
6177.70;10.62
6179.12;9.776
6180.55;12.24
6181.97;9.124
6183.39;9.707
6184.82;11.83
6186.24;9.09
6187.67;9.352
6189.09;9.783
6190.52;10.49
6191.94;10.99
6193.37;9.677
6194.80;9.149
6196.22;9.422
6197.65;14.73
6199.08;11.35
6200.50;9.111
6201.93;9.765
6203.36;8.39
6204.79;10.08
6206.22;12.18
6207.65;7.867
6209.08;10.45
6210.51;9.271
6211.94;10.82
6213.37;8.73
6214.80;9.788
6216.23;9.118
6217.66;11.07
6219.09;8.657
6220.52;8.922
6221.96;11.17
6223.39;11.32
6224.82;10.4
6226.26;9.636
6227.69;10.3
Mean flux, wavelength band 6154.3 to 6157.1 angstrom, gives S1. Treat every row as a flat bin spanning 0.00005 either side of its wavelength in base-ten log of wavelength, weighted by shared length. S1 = 10.7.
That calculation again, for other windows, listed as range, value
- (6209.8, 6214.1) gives 9.61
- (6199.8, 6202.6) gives 9.43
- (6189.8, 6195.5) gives 10.1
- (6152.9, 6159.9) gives 8.9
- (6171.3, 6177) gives 9.72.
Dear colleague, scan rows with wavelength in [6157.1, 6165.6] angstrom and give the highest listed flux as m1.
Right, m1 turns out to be 10.84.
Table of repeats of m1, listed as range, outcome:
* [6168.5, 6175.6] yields 9.876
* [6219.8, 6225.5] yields 11.32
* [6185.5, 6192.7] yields 10.99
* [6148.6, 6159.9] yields 11.11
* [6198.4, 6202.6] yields 11.35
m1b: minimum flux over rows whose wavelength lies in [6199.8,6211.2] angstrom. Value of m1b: 7.867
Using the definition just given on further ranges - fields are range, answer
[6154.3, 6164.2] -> 4.526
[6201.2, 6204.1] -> 8.39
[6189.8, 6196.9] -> 9.149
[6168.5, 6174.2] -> 8.653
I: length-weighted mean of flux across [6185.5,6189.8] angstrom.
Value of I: 9.43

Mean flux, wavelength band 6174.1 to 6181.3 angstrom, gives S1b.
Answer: 10.5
